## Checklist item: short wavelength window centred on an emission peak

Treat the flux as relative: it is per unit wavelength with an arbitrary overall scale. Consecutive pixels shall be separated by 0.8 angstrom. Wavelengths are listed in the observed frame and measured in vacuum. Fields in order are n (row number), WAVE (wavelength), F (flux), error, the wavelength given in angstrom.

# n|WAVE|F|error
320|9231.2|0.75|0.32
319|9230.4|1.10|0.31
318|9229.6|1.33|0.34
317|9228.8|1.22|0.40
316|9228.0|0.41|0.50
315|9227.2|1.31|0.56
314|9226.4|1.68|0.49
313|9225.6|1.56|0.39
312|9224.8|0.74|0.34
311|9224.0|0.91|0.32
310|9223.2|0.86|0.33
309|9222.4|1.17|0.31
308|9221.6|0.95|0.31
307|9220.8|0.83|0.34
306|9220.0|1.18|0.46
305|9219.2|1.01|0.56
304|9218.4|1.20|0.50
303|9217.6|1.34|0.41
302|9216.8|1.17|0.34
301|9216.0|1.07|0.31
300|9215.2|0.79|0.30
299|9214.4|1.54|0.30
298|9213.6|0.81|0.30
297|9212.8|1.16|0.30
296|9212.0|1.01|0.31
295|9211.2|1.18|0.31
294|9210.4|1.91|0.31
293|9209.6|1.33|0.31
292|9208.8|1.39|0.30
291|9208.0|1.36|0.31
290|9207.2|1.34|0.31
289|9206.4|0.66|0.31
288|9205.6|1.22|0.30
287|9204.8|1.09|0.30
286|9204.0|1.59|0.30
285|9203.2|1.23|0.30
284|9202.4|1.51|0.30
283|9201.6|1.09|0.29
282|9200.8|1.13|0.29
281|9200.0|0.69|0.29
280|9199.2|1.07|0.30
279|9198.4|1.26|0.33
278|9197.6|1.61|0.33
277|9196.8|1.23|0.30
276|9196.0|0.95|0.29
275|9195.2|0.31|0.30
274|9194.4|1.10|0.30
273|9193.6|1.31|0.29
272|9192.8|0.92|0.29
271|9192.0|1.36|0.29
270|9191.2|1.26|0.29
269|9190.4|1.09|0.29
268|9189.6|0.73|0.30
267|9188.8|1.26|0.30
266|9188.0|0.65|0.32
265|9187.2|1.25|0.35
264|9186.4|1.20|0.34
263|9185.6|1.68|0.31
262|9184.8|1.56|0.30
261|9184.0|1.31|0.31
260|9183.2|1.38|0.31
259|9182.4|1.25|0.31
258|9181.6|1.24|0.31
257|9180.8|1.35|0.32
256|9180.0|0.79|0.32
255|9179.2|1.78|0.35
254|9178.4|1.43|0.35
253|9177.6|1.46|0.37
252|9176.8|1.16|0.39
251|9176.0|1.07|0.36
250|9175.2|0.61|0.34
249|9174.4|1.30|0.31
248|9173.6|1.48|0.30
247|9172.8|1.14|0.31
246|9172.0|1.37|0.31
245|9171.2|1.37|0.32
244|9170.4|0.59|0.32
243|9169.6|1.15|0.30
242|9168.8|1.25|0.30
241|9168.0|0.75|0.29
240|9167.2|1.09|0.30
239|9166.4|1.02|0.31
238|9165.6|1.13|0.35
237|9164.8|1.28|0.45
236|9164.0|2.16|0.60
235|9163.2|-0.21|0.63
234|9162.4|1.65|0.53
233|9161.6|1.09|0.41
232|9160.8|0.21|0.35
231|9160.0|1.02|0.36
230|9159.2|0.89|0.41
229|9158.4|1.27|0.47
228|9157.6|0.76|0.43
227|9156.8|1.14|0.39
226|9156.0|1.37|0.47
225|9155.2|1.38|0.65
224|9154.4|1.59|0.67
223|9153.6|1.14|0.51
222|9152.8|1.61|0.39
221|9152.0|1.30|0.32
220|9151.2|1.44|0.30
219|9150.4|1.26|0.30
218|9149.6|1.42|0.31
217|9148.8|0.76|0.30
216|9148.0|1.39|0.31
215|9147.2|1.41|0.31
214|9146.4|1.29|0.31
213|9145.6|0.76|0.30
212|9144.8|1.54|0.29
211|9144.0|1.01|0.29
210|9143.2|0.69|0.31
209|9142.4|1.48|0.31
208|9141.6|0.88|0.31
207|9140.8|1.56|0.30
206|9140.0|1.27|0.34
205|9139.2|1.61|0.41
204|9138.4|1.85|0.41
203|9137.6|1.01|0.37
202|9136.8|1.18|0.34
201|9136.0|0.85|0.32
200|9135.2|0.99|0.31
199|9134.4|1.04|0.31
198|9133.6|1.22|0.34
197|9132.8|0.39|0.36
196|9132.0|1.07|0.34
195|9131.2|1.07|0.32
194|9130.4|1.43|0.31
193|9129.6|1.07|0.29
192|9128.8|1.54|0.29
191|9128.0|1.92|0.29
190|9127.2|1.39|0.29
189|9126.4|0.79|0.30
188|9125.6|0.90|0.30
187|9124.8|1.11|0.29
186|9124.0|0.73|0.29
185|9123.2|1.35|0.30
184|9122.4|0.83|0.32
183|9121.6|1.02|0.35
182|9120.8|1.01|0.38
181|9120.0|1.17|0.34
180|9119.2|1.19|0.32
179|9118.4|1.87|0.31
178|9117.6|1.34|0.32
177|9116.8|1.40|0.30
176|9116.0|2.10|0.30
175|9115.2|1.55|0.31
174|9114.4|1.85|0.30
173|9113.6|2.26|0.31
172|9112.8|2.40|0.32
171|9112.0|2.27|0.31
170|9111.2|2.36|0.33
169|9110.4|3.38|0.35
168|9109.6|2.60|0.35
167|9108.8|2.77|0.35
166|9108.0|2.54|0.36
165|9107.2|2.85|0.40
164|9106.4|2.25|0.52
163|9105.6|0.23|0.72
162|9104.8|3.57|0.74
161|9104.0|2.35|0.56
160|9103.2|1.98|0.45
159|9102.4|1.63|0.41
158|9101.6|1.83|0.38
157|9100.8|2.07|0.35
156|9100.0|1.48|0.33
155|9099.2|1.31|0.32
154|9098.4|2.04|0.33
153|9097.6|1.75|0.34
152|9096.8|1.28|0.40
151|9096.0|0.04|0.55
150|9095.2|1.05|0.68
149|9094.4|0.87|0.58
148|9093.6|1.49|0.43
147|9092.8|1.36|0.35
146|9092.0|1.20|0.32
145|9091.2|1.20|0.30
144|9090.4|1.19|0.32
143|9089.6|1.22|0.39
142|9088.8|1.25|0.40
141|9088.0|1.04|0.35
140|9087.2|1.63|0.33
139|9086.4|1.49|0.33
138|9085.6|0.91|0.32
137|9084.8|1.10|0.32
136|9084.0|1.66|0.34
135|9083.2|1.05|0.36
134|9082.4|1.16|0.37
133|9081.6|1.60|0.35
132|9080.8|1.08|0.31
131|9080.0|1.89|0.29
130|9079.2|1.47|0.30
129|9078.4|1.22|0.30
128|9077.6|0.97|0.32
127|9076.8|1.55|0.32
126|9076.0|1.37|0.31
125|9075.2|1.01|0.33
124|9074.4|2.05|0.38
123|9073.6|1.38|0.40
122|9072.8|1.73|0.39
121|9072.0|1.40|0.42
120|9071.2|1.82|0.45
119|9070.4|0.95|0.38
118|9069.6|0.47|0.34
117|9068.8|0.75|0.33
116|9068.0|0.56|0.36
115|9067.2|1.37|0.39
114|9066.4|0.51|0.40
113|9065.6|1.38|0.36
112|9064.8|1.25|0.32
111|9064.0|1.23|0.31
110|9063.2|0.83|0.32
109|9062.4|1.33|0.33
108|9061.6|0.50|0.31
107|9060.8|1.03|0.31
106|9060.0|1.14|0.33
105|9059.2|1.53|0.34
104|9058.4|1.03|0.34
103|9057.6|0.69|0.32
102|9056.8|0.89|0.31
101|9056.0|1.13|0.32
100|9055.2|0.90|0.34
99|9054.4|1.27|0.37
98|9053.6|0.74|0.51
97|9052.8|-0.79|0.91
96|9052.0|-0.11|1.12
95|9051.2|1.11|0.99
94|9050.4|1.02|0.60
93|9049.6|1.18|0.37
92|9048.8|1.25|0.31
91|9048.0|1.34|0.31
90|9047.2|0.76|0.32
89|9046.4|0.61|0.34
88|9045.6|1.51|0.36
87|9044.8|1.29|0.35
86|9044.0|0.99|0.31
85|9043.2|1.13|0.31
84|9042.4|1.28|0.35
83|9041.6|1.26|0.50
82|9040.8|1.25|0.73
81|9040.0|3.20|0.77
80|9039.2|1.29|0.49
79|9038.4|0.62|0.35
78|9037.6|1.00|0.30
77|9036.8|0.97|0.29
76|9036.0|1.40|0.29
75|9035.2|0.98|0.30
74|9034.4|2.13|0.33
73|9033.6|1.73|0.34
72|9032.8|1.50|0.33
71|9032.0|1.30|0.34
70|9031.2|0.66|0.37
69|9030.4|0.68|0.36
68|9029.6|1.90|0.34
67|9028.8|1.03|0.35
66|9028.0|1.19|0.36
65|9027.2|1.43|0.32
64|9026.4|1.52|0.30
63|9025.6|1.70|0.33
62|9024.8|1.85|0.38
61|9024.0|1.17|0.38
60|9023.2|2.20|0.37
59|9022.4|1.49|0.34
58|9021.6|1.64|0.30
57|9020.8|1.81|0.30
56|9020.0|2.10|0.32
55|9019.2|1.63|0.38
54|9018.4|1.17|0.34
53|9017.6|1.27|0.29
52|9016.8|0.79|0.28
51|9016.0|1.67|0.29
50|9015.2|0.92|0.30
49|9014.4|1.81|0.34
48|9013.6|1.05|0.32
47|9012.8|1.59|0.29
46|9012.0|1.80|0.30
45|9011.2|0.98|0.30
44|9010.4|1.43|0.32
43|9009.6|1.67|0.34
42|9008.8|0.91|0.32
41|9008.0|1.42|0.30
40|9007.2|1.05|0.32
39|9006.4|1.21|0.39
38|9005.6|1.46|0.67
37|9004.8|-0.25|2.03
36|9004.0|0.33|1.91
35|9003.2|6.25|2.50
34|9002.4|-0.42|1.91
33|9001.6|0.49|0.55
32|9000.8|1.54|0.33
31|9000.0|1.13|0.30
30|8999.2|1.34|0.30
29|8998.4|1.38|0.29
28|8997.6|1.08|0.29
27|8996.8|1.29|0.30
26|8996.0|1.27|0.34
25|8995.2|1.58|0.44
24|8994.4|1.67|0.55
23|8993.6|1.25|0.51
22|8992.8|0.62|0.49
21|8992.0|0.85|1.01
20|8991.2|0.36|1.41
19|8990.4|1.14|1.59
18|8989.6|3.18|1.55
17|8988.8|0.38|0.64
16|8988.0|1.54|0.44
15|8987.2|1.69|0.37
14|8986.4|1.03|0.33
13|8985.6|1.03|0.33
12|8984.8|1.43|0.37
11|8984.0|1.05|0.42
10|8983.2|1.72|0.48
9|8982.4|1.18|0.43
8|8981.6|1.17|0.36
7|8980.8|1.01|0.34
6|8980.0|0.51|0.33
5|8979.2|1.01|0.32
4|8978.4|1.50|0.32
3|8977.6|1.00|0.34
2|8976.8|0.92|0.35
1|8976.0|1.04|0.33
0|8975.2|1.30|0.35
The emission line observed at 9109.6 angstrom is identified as [O III] 5007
